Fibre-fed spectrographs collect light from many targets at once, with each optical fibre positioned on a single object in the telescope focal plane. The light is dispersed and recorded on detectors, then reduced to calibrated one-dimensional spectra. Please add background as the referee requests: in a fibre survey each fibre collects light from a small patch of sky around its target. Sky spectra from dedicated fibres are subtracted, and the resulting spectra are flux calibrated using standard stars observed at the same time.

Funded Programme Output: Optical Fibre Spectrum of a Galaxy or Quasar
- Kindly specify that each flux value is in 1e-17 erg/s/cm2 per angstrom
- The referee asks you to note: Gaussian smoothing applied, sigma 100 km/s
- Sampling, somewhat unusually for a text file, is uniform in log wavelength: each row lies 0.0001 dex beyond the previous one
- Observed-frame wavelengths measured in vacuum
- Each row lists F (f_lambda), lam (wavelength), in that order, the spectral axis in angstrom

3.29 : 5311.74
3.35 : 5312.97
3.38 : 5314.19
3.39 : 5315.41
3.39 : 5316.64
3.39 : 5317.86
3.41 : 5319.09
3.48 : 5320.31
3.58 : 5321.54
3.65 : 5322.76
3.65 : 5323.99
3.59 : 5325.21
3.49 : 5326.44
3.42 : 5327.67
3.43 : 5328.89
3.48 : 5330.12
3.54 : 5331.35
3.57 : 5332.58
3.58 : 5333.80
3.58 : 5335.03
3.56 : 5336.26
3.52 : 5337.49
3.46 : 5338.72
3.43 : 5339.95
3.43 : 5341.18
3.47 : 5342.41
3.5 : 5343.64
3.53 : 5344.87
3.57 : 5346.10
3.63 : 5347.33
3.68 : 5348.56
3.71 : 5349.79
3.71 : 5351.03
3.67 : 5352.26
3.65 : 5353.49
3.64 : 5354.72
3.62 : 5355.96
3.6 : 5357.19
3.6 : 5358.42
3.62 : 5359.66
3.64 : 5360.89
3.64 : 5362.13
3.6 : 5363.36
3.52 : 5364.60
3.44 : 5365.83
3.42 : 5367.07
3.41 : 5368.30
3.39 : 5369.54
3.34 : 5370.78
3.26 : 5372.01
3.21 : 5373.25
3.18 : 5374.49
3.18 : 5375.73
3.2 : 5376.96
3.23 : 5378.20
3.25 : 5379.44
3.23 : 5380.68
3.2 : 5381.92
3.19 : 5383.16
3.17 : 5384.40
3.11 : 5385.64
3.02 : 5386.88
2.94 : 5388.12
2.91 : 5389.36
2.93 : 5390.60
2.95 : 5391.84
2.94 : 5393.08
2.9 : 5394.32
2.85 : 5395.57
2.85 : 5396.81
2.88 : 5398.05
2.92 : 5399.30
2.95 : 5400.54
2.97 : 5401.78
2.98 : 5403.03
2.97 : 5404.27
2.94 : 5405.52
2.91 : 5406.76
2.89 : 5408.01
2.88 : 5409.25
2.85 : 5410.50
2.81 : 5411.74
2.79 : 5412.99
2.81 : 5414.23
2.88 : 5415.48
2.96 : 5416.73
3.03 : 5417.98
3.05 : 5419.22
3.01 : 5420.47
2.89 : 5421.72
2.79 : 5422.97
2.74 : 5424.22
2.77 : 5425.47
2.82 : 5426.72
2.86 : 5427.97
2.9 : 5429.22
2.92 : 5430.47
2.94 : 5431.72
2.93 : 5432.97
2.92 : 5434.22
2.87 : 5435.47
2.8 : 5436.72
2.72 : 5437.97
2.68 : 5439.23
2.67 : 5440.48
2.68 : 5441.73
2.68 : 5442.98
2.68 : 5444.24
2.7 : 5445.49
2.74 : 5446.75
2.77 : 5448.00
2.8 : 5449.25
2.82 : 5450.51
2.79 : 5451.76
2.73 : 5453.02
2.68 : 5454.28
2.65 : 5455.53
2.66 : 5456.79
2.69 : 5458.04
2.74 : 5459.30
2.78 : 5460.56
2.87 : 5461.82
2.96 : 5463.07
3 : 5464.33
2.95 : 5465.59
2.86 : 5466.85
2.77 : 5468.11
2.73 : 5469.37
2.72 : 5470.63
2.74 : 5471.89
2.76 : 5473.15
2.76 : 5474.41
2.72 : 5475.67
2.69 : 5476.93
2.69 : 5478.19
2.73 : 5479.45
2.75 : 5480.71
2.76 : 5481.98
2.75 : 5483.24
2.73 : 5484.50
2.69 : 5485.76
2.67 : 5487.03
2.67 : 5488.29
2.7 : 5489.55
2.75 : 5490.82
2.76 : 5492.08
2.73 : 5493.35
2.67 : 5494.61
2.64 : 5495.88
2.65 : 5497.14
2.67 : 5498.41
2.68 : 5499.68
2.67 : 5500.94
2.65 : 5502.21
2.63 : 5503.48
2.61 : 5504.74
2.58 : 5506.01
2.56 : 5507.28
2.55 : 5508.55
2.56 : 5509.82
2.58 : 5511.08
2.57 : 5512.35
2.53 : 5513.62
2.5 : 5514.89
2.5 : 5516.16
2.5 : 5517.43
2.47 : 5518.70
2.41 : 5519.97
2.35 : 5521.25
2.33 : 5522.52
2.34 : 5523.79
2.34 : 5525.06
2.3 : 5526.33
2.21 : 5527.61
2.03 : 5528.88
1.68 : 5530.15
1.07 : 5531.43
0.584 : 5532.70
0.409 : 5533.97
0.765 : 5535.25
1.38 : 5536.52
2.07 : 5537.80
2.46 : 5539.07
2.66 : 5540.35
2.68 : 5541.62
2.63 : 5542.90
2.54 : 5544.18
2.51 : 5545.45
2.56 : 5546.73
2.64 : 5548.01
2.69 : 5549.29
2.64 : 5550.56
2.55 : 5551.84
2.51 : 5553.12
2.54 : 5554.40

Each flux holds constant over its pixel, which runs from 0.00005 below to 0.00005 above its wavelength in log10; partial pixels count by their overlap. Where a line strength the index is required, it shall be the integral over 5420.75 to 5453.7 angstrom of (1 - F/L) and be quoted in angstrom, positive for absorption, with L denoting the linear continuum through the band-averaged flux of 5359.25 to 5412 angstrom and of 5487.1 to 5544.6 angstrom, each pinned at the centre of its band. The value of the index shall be 0.21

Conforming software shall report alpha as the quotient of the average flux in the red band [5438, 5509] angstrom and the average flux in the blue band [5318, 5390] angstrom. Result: 0.8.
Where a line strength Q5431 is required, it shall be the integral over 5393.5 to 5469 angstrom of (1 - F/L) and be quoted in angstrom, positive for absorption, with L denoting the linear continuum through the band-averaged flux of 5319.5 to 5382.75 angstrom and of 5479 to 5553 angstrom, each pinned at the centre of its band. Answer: 3.0 angstrom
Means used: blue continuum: 3.49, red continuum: 2.4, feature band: 2.84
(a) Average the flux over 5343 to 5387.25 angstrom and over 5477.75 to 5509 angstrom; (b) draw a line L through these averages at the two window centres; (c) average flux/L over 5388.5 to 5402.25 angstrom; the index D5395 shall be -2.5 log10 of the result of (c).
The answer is 0.12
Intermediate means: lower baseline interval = 3.43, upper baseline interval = 2.68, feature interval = 2.91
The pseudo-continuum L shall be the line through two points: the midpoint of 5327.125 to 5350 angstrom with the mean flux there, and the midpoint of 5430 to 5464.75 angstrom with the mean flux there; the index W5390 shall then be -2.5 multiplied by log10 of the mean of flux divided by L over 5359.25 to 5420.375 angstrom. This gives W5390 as 0.03 mag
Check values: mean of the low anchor 3.53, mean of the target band 3.1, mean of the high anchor 2.78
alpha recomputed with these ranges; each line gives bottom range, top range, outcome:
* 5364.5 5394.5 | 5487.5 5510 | 0.83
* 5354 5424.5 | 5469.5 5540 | 0.77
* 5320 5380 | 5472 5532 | 0.72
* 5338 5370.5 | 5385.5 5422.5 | 0.82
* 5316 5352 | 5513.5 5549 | 0.60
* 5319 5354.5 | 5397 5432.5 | 0.81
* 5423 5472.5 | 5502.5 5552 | 0.81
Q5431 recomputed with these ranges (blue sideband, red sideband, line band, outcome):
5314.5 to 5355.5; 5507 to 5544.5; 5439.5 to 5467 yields -1.0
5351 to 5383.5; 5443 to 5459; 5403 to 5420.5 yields 0.8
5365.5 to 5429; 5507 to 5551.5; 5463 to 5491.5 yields -2.6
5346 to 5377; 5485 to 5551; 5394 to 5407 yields 1.2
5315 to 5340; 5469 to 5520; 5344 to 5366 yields -1.6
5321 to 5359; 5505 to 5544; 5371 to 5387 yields 0.4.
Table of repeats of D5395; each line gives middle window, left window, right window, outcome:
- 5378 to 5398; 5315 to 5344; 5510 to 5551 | 0.030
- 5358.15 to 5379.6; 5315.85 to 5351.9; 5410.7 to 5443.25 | -0.039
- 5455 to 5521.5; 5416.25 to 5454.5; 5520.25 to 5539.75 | -0.205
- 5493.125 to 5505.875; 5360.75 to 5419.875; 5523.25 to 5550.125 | -0.156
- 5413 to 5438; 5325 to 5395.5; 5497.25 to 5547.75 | 0.021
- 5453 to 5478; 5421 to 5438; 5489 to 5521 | -0.016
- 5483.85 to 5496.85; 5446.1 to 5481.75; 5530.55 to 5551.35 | -0.079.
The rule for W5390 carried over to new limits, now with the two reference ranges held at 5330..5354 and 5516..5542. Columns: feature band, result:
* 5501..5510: -0.20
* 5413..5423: -0.01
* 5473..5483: -0.14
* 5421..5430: 0.01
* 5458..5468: -0.13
